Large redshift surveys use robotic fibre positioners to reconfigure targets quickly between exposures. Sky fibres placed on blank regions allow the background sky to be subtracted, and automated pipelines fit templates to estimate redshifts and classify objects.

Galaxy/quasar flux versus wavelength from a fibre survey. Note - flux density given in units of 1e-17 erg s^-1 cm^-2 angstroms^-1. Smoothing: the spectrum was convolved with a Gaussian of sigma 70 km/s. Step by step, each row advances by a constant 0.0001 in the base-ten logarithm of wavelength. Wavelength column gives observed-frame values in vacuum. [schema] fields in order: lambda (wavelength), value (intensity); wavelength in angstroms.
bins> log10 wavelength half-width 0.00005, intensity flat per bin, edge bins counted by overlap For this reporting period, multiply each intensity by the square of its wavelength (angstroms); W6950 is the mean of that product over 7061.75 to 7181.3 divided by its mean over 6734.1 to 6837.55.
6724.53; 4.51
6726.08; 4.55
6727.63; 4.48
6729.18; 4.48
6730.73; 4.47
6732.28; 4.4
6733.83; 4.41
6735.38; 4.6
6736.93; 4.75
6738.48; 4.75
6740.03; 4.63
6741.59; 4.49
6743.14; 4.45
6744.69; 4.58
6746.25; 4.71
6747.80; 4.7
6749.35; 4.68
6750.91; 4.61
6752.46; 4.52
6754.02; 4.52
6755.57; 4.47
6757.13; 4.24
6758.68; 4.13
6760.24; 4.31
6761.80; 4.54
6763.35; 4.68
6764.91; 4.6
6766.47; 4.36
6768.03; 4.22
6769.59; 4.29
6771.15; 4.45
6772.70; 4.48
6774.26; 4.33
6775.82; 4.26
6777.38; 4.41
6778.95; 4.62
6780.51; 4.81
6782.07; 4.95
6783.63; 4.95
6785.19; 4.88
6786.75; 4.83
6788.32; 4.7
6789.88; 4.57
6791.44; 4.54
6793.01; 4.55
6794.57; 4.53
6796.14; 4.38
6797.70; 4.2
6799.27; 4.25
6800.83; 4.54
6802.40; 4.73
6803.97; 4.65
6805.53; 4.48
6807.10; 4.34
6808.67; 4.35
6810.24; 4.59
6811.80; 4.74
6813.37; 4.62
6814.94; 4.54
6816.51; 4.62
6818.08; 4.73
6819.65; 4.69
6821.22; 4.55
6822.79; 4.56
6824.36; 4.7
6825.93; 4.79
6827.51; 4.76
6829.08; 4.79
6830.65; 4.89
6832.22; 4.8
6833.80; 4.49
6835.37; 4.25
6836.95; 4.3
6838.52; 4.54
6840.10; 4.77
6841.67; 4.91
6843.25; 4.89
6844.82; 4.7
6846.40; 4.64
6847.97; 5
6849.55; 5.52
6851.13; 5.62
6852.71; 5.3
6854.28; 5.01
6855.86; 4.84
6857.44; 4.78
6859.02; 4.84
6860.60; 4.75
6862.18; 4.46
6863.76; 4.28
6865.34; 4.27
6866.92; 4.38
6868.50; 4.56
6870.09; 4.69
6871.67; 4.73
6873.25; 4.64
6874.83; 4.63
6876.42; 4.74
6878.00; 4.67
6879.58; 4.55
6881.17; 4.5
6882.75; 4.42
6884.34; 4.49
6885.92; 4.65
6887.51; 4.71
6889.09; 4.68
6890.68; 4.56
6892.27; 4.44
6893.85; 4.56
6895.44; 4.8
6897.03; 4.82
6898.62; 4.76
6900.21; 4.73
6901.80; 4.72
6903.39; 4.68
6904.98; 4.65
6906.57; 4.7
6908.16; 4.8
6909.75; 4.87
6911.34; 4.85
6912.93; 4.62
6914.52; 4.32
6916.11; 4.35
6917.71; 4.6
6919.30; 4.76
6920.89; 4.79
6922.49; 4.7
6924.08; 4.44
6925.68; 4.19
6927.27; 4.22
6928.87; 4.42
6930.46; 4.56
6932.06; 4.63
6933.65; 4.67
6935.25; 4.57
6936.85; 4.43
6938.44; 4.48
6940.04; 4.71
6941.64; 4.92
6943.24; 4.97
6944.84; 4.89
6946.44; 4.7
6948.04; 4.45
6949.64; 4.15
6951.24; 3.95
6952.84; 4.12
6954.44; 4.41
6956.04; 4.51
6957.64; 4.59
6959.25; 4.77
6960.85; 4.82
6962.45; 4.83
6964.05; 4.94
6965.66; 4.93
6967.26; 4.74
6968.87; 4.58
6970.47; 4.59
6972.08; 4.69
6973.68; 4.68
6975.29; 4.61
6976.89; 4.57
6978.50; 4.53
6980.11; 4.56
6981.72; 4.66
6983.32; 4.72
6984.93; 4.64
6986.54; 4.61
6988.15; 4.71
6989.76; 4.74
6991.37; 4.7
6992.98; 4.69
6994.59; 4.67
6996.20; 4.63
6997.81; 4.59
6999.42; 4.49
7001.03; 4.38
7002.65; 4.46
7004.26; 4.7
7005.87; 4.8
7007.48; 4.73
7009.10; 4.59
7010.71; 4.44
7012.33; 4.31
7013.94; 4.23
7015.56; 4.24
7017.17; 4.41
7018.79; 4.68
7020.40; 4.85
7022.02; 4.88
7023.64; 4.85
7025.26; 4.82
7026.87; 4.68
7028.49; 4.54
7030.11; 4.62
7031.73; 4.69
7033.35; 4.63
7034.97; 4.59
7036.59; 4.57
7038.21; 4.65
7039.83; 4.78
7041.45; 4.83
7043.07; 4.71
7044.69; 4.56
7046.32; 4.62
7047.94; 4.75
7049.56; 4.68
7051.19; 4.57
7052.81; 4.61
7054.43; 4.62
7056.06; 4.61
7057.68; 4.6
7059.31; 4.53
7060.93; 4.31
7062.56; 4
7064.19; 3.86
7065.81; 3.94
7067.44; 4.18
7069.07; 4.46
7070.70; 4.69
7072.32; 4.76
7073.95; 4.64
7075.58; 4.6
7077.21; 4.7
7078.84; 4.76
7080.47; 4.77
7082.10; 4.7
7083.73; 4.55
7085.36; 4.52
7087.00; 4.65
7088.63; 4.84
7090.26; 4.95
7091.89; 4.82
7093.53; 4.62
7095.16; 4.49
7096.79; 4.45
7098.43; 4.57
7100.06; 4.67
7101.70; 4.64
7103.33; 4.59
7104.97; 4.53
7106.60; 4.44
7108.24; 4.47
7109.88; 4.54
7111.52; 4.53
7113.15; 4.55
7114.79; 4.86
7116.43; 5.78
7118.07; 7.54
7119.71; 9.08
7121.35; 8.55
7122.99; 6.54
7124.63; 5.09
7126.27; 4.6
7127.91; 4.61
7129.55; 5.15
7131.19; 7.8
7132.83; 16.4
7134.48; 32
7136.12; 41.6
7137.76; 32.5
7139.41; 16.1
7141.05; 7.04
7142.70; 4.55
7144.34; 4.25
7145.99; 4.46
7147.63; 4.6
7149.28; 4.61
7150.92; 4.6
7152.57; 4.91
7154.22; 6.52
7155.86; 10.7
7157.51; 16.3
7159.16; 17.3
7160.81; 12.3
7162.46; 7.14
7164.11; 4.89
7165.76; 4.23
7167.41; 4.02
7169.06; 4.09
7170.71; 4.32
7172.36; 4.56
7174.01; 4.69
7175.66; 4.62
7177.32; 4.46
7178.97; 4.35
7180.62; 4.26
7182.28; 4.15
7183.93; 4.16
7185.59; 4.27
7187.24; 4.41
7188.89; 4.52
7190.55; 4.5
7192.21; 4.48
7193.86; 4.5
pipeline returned 1.7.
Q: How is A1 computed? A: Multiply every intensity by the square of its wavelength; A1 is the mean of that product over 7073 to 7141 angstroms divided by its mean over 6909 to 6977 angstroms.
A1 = 1.81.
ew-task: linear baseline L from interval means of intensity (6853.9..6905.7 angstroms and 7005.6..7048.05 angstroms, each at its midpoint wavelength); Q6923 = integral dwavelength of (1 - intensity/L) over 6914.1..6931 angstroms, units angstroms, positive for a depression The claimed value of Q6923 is 0.5 angstroms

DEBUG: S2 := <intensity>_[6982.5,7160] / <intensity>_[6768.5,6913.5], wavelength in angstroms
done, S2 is 1.32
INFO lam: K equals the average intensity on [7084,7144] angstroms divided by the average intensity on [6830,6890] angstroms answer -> 1.77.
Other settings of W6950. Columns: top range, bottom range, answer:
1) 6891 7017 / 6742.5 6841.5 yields 1.06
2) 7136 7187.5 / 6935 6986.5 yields 1.80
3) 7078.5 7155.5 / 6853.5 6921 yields 1.75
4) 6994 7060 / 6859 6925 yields 1.04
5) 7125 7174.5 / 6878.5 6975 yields 2.31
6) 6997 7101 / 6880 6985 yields 1.03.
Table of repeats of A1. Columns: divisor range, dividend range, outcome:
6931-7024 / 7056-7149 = 1.57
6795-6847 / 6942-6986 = 1.05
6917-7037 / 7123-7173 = 2.28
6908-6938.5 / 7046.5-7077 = 1.02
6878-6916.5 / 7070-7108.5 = 1.06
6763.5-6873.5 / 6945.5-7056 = 1.05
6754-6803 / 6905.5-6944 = 1.07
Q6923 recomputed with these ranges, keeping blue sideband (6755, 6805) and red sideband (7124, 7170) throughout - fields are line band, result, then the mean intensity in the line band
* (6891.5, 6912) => 5.6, 4.72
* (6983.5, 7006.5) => 9.7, 4.63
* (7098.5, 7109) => 5.6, 4.56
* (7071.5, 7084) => 6.2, 4.69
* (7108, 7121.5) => 5.4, 5.93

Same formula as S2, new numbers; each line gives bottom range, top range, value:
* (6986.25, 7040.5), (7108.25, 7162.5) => 2.17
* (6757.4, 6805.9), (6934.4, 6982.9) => 1.02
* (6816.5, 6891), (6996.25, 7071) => 0.97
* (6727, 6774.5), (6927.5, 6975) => 1.02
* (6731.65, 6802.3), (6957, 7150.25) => 1.27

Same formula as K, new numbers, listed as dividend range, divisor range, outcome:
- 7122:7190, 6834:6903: 1.82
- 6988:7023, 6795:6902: 0.98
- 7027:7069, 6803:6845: 0.98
